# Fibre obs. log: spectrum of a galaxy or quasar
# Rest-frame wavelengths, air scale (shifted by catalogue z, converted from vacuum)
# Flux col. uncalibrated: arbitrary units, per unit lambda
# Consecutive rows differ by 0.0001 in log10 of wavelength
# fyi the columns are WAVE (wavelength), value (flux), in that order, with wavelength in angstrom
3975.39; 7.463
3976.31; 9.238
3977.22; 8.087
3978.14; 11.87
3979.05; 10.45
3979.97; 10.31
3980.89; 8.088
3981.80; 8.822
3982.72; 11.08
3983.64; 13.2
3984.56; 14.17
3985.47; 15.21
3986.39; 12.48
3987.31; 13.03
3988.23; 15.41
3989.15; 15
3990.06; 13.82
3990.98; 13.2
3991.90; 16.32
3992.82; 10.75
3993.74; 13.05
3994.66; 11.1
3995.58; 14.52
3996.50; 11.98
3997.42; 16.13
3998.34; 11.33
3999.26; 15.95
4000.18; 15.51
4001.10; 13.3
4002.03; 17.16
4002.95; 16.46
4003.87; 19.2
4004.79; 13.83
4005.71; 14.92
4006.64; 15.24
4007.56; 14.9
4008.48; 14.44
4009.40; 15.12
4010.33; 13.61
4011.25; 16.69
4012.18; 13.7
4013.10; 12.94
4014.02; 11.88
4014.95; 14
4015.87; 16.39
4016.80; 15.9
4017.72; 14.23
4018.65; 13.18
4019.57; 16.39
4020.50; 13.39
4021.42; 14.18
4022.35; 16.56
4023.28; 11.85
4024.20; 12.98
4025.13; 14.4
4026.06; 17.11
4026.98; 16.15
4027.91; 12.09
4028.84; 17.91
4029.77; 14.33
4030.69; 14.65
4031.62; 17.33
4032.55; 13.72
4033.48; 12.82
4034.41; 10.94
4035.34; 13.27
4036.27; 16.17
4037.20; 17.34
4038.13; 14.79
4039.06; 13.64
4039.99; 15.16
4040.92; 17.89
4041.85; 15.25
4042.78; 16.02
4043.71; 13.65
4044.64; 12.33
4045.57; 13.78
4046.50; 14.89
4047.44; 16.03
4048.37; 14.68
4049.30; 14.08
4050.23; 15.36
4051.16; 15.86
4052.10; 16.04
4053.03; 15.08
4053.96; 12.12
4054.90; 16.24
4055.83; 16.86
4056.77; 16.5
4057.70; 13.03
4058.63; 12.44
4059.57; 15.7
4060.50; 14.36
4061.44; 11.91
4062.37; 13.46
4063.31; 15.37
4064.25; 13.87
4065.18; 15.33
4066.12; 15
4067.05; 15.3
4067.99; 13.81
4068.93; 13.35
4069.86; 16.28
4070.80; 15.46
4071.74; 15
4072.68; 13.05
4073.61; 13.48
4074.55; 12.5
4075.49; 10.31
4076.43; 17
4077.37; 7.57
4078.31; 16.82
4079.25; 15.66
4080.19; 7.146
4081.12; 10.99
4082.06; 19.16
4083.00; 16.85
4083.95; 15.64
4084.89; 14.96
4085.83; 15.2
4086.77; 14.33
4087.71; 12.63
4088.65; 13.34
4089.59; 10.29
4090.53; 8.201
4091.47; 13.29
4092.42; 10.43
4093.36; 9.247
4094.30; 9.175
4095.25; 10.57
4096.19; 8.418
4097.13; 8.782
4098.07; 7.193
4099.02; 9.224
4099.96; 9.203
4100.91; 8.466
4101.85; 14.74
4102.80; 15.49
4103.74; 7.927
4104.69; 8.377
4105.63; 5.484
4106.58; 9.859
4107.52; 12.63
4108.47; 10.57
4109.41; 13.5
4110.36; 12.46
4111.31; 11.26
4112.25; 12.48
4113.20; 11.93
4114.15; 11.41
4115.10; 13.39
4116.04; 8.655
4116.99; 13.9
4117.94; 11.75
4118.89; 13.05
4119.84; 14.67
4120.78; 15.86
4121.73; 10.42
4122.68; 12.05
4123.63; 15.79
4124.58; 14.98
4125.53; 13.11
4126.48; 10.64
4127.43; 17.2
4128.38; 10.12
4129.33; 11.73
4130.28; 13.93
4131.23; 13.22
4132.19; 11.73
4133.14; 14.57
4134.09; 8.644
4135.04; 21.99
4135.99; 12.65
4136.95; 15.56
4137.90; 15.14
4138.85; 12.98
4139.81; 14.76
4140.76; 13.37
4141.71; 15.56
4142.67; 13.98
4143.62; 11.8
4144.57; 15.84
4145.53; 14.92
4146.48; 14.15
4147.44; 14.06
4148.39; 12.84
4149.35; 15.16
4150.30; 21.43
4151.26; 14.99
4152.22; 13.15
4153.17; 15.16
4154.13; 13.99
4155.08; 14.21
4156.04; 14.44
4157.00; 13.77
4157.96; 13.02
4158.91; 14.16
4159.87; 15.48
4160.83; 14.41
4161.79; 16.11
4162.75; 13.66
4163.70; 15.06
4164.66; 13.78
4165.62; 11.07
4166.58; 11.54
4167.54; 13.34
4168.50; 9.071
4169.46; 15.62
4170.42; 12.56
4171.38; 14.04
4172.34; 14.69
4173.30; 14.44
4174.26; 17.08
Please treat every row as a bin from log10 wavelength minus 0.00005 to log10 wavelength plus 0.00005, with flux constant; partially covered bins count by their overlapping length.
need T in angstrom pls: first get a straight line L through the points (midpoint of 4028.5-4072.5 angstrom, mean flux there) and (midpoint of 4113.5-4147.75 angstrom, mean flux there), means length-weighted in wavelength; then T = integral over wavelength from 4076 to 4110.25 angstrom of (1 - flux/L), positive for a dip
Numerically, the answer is 6.1 angstrom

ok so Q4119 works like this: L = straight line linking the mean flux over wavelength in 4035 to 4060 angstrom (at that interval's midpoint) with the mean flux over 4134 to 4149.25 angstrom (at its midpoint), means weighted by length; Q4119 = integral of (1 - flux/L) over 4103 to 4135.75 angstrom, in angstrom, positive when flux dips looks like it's 4.9 angstrom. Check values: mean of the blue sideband 15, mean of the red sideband 14.4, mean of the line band 12.4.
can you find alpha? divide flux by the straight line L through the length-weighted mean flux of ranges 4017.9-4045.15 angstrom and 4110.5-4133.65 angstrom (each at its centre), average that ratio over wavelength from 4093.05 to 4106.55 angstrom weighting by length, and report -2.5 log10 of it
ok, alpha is 0.37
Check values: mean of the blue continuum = 14.7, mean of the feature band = 9.46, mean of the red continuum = 12.8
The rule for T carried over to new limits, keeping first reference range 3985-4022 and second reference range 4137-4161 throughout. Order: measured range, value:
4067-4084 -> 0.7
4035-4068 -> -0.8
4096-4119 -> 5.9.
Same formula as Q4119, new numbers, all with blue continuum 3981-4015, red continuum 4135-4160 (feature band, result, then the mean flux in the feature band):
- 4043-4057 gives -0.7 angstrom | 14.9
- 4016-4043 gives -1.4 angstrom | 14.8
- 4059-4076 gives 0.2 angstrom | 14.1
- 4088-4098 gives 3.0 angstrom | 10.1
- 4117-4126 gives 0.6 angstrom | 13.5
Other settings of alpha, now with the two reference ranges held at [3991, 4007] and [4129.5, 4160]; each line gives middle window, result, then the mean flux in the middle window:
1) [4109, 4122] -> 0.151 mag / 12.5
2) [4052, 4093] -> 0.042 mag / 13.9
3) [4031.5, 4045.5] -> -0.012 mag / 14.6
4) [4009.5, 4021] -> 0.006 mag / 14.4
